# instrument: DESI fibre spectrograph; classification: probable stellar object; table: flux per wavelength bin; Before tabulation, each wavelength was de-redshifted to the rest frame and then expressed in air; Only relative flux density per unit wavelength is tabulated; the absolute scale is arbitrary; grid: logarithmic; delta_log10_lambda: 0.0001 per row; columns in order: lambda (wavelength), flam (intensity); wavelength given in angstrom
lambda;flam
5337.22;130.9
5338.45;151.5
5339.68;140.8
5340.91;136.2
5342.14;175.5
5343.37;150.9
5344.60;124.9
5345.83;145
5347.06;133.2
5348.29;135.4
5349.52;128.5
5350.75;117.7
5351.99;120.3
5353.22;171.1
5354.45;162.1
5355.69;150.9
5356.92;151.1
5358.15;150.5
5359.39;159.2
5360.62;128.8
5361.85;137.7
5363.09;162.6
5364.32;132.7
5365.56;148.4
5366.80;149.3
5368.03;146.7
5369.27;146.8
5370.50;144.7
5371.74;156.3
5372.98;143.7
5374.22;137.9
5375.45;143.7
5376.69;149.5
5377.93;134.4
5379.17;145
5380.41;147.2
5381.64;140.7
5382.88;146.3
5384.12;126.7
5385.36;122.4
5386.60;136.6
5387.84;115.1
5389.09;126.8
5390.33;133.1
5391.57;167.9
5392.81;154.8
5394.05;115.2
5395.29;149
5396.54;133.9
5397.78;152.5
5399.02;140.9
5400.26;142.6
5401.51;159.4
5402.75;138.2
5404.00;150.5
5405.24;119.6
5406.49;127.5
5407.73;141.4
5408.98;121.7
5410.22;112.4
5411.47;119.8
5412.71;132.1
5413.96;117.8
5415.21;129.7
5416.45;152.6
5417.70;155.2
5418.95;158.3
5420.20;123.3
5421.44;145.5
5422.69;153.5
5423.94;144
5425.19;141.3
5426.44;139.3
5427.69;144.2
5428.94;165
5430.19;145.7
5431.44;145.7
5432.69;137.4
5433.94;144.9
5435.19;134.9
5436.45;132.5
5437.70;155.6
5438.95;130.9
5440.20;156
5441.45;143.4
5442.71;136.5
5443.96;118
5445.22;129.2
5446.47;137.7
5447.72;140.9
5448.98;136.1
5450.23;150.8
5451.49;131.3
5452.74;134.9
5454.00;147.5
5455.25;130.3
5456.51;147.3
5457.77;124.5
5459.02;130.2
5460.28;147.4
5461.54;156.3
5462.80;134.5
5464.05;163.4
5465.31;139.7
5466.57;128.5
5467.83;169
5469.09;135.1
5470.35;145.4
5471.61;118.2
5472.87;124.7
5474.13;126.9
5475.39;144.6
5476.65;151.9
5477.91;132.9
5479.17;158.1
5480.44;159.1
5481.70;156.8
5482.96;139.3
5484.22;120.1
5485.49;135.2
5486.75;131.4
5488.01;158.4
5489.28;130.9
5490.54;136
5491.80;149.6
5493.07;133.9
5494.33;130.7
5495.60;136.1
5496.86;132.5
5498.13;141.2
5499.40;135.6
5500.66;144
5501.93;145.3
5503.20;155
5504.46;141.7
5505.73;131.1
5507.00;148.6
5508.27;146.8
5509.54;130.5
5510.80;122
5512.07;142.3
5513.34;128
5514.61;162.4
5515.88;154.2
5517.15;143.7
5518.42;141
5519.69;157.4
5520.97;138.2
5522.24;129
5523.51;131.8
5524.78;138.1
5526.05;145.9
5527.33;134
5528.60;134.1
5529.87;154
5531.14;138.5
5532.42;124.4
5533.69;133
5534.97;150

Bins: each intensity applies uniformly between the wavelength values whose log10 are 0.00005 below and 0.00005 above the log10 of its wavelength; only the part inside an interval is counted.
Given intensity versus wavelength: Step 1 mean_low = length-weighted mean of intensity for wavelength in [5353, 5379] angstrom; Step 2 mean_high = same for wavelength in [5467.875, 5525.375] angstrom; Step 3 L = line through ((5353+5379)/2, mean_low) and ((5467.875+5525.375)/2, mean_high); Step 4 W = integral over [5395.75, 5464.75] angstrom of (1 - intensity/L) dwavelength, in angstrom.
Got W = 2.0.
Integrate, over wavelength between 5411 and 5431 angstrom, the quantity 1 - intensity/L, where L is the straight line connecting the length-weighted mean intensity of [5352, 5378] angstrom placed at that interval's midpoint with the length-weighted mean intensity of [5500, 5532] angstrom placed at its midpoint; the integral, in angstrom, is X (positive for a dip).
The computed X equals 0.5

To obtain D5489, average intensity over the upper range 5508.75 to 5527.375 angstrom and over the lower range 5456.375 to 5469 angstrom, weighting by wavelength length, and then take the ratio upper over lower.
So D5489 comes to 1.0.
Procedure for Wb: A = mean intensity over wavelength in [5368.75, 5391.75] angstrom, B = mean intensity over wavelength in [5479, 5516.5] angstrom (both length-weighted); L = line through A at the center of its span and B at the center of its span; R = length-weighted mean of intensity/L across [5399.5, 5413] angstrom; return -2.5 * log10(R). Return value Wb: 0.05 mag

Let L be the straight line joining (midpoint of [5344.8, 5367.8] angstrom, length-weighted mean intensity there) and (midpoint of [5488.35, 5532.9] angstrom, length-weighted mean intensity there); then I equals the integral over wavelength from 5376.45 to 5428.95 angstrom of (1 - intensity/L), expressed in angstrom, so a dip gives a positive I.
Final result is 1.4 angstrom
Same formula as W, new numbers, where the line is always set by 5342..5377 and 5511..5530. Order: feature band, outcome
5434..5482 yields 0.7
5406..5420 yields 1.0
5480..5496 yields 0.3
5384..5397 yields 0.8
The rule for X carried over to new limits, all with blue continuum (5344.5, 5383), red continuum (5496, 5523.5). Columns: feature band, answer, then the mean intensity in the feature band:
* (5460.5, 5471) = -0.3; 146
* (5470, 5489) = 0.2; 140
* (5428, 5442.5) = -0.2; 144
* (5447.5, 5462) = 0.3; 140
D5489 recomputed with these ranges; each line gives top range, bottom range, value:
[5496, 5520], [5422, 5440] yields 0.99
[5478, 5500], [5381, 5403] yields 1.01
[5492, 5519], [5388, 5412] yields 1.03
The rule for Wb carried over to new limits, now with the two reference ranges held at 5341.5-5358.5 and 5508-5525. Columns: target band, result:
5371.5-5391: 0.04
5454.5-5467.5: 0.00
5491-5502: 0.02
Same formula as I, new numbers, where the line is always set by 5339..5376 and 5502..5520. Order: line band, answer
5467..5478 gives 0.3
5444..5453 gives 0.5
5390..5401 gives 0.0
